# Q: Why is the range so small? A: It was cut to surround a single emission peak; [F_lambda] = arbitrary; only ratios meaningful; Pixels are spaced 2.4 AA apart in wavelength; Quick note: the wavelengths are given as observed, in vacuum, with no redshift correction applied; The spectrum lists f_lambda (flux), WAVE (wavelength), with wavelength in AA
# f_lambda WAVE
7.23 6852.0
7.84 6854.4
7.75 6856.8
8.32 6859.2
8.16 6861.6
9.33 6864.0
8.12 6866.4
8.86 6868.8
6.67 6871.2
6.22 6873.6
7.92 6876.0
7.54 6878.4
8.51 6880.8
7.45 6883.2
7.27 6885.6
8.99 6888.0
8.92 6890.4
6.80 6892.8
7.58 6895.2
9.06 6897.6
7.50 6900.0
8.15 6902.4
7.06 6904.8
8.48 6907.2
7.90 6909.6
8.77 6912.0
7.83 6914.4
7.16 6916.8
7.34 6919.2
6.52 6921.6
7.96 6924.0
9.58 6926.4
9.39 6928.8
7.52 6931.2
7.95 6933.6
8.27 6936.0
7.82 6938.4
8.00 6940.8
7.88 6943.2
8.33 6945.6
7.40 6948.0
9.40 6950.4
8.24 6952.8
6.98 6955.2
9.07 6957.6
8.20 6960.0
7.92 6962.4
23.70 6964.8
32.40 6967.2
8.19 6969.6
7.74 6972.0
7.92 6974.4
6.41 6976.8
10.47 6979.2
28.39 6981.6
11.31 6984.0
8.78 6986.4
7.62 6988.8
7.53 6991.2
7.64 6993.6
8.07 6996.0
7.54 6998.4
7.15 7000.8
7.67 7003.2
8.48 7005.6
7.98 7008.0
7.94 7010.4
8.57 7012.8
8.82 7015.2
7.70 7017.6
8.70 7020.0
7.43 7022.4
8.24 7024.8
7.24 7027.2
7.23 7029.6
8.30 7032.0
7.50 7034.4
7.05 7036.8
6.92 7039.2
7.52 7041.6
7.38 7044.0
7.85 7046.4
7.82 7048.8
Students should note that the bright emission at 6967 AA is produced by [S II]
